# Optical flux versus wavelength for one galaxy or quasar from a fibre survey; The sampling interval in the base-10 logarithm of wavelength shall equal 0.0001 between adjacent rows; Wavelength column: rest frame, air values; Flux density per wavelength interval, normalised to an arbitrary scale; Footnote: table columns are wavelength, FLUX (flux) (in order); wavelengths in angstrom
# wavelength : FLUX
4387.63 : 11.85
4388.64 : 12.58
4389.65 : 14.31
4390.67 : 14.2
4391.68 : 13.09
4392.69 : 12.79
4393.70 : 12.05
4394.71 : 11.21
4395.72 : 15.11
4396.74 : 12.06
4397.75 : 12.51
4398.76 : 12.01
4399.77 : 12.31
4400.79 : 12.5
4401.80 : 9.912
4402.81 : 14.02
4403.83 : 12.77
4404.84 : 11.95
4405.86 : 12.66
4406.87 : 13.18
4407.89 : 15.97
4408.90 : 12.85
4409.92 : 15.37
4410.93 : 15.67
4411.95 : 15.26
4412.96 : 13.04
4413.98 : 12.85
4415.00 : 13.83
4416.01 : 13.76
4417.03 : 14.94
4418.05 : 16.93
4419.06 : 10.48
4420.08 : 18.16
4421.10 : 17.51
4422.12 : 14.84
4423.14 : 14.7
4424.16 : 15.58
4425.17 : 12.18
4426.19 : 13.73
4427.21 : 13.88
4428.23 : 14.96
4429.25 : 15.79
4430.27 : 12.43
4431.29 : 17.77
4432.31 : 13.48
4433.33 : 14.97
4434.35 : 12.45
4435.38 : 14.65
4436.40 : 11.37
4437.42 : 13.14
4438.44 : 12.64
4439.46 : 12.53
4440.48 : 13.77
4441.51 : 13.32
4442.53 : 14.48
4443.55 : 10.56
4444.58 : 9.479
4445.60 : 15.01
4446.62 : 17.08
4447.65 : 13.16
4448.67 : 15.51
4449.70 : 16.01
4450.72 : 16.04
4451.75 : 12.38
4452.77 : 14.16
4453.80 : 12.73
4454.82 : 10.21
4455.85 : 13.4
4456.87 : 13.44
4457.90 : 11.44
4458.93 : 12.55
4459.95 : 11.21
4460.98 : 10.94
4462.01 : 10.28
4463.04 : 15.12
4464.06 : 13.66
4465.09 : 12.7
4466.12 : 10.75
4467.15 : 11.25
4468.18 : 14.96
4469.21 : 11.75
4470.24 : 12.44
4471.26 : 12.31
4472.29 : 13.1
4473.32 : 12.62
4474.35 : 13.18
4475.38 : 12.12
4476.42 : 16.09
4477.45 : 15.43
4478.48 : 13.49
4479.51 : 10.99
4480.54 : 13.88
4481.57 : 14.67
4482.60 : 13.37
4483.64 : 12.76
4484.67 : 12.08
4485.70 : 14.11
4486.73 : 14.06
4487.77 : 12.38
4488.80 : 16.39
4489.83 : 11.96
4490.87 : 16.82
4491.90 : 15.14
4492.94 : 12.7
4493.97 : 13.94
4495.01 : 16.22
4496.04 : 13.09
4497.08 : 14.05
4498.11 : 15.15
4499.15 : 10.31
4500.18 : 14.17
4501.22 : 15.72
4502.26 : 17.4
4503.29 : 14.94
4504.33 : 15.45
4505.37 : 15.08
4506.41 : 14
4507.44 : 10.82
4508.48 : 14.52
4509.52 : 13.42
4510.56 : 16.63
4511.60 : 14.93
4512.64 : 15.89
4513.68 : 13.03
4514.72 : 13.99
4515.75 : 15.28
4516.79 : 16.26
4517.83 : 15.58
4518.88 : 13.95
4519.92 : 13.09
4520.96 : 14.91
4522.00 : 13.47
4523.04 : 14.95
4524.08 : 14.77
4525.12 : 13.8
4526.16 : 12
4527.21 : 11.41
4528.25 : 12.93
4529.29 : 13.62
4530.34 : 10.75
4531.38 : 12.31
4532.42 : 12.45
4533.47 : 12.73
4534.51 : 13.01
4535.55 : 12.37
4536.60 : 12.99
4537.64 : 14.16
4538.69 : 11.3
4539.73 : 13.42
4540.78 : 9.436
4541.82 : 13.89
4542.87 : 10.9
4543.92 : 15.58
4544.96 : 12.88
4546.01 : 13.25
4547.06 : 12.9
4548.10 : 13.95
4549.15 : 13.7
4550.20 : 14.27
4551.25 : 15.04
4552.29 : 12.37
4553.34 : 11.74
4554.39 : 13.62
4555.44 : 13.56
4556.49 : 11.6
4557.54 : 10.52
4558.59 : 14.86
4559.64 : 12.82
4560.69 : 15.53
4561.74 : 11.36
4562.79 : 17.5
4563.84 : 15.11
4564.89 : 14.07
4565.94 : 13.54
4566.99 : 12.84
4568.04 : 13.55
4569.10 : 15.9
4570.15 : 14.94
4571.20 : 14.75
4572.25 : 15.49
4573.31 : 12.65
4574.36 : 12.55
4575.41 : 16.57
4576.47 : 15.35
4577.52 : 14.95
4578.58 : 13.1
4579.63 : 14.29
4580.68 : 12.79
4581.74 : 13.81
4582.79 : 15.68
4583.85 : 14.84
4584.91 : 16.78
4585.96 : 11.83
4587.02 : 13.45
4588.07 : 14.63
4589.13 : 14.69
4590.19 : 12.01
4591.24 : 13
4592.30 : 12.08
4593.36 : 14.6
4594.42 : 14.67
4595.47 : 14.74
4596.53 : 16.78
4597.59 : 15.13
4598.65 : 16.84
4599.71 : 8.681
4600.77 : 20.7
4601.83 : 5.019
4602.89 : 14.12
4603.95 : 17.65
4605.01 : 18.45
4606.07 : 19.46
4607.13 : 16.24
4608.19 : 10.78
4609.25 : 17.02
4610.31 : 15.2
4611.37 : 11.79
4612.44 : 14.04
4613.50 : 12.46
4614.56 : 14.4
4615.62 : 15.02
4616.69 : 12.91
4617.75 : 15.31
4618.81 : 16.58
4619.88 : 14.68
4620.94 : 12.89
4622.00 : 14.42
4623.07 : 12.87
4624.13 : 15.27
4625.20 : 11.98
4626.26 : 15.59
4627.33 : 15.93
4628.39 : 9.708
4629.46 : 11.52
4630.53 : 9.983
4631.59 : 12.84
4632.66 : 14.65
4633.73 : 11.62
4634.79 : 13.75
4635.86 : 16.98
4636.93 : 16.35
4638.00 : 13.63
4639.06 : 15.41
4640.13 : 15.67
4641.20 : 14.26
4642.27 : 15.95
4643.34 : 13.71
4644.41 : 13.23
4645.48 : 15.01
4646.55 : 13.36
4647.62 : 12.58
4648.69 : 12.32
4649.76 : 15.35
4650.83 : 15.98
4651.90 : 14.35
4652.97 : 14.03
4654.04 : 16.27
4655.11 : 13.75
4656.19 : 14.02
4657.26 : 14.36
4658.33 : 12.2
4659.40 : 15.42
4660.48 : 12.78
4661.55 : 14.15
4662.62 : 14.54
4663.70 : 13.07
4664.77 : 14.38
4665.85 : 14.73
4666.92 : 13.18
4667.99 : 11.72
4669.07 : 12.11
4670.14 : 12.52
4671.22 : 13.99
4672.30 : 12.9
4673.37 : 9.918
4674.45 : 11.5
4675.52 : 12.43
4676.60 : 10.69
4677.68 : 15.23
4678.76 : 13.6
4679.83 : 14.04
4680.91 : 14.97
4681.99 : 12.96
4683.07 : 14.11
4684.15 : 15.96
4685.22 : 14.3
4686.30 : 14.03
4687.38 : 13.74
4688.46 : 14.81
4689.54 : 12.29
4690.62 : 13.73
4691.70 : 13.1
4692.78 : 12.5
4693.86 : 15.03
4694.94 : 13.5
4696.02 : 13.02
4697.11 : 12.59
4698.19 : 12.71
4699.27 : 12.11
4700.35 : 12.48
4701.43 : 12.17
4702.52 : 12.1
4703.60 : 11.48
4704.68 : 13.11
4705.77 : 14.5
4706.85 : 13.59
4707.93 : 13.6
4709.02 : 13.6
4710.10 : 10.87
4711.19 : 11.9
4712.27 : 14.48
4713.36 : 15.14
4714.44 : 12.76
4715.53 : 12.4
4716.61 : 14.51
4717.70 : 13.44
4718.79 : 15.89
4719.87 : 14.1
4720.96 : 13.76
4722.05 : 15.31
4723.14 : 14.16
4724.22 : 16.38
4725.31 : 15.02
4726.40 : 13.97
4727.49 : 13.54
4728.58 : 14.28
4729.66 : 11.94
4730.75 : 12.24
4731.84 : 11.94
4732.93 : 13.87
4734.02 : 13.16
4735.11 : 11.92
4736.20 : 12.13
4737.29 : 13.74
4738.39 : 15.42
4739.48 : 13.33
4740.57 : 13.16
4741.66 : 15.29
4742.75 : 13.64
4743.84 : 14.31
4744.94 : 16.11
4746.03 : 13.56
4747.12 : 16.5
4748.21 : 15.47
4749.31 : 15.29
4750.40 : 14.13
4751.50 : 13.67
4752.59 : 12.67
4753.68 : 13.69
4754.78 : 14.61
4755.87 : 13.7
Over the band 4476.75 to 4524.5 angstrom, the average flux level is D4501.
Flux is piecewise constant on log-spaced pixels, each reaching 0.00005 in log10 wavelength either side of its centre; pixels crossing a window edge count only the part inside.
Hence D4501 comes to 14.3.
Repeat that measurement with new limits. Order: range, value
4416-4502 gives 13.6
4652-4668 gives 14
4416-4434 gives 14.8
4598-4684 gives 13.9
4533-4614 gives 13.9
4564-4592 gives 14.2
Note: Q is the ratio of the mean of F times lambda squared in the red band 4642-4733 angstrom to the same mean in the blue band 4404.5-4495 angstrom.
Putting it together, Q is 1.1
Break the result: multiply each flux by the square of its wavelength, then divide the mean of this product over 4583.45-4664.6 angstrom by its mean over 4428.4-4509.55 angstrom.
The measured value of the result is 1.1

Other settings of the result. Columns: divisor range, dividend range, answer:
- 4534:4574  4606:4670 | 1.08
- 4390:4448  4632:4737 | 1.12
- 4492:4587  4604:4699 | 1.06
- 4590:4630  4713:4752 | 1.04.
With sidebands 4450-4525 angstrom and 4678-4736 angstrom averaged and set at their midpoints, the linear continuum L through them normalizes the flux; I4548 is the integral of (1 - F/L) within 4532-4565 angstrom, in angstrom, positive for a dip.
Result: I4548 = 1.08 angstrom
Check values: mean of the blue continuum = 13.7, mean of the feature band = 13.2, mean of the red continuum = 13.5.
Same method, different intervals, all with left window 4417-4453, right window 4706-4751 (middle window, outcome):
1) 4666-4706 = 2.4 angstrom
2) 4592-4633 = -0.5 angstrom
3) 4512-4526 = -0.4 angstrom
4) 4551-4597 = 0.1 angstrom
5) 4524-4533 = 1.0 angstrom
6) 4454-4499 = 3.0 angstrom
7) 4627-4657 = 0.0 angstrom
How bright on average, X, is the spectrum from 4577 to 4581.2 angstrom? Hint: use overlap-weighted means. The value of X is 13.8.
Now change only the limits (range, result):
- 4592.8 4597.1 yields 15.2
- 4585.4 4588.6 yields 13.4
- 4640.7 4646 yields 14.4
